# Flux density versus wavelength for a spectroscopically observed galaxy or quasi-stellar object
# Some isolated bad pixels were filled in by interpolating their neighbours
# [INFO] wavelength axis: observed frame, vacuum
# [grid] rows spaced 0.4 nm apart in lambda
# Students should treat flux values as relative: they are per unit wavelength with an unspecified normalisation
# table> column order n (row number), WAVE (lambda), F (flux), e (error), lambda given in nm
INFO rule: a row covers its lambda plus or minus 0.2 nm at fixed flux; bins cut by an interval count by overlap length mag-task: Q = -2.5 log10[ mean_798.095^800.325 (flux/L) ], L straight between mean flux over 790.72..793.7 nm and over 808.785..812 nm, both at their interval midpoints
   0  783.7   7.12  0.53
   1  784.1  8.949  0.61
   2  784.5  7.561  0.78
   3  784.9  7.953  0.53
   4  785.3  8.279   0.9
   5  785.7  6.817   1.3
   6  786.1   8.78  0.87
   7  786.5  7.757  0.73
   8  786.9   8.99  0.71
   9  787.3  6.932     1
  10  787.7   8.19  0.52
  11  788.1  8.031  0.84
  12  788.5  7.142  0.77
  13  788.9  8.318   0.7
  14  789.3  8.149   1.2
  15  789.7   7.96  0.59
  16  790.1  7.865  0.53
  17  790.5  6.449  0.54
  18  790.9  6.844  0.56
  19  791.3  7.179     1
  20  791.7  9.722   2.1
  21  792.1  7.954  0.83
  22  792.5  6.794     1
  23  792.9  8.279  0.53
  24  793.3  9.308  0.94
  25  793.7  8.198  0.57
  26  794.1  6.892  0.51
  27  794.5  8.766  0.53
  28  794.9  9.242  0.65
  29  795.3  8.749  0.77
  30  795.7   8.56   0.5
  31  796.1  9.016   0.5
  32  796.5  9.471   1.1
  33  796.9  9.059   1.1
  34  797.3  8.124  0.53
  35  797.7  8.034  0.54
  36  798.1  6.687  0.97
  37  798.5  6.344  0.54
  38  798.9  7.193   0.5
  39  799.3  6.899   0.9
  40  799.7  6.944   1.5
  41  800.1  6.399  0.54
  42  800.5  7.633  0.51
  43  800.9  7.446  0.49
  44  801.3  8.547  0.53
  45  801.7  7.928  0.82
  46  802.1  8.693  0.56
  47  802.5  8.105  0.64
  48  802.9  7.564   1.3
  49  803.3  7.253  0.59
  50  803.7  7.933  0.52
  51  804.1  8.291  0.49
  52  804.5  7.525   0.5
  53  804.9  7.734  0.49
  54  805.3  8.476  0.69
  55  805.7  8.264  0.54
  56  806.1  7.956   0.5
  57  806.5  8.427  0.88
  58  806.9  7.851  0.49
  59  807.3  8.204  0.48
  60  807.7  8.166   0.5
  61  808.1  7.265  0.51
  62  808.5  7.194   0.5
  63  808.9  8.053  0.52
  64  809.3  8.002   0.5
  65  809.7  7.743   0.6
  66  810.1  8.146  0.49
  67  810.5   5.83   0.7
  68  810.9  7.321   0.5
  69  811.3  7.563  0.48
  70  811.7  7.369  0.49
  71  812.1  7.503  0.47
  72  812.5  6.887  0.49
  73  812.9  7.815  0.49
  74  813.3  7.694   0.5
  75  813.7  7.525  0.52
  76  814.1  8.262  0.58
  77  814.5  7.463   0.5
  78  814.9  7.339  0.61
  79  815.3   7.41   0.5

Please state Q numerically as 0.159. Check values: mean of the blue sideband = 8.03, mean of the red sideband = 7.49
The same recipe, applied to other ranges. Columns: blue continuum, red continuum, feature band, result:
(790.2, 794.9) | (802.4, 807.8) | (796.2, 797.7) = -0.110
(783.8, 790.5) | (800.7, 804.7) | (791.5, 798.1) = -0.070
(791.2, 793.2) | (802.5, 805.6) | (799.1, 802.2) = 0.056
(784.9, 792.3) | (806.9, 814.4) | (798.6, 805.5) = 0.005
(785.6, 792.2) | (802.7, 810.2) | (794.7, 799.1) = -0.049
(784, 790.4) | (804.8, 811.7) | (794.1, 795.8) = -0.098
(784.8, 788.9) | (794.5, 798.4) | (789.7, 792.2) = 0.066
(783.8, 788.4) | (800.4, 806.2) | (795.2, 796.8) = -0.128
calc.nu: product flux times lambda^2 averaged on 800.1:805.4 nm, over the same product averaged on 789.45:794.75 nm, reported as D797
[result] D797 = 1.0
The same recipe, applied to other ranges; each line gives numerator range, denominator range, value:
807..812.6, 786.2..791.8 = 1.02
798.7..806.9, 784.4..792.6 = 1.03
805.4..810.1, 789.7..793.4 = 1.06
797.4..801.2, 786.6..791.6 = 0.95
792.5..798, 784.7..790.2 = 1.09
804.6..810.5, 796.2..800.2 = 1.06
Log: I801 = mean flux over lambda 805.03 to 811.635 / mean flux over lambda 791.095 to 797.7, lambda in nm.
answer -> 0.92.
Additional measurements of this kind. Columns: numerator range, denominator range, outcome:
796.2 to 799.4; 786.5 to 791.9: 1.00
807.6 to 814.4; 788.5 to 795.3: 0.94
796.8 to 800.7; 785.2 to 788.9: 0.92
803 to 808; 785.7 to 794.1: 1.01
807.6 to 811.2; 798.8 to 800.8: 1.07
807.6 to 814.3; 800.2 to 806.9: 0.95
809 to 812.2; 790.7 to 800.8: 0.94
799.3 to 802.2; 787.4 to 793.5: 0.96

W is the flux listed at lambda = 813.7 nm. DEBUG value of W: 7.525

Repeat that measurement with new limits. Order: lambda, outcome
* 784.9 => 7.953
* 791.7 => 9.722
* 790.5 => 6.449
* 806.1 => 7.956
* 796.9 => 9.059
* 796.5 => 9.471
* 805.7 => 8.264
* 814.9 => 7.339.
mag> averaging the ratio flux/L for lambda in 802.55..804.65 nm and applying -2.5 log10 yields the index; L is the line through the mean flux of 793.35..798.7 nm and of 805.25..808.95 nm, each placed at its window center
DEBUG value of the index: 0.04 mag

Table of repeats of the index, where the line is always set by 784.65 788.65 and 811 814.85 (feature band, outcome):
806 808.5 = -0.04 mag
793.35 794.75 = -0.05 mag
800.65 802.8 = -0.06 mag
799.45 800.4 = 0.14 mag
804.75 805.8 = -0.07 mag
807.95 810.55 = 0.01 mag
